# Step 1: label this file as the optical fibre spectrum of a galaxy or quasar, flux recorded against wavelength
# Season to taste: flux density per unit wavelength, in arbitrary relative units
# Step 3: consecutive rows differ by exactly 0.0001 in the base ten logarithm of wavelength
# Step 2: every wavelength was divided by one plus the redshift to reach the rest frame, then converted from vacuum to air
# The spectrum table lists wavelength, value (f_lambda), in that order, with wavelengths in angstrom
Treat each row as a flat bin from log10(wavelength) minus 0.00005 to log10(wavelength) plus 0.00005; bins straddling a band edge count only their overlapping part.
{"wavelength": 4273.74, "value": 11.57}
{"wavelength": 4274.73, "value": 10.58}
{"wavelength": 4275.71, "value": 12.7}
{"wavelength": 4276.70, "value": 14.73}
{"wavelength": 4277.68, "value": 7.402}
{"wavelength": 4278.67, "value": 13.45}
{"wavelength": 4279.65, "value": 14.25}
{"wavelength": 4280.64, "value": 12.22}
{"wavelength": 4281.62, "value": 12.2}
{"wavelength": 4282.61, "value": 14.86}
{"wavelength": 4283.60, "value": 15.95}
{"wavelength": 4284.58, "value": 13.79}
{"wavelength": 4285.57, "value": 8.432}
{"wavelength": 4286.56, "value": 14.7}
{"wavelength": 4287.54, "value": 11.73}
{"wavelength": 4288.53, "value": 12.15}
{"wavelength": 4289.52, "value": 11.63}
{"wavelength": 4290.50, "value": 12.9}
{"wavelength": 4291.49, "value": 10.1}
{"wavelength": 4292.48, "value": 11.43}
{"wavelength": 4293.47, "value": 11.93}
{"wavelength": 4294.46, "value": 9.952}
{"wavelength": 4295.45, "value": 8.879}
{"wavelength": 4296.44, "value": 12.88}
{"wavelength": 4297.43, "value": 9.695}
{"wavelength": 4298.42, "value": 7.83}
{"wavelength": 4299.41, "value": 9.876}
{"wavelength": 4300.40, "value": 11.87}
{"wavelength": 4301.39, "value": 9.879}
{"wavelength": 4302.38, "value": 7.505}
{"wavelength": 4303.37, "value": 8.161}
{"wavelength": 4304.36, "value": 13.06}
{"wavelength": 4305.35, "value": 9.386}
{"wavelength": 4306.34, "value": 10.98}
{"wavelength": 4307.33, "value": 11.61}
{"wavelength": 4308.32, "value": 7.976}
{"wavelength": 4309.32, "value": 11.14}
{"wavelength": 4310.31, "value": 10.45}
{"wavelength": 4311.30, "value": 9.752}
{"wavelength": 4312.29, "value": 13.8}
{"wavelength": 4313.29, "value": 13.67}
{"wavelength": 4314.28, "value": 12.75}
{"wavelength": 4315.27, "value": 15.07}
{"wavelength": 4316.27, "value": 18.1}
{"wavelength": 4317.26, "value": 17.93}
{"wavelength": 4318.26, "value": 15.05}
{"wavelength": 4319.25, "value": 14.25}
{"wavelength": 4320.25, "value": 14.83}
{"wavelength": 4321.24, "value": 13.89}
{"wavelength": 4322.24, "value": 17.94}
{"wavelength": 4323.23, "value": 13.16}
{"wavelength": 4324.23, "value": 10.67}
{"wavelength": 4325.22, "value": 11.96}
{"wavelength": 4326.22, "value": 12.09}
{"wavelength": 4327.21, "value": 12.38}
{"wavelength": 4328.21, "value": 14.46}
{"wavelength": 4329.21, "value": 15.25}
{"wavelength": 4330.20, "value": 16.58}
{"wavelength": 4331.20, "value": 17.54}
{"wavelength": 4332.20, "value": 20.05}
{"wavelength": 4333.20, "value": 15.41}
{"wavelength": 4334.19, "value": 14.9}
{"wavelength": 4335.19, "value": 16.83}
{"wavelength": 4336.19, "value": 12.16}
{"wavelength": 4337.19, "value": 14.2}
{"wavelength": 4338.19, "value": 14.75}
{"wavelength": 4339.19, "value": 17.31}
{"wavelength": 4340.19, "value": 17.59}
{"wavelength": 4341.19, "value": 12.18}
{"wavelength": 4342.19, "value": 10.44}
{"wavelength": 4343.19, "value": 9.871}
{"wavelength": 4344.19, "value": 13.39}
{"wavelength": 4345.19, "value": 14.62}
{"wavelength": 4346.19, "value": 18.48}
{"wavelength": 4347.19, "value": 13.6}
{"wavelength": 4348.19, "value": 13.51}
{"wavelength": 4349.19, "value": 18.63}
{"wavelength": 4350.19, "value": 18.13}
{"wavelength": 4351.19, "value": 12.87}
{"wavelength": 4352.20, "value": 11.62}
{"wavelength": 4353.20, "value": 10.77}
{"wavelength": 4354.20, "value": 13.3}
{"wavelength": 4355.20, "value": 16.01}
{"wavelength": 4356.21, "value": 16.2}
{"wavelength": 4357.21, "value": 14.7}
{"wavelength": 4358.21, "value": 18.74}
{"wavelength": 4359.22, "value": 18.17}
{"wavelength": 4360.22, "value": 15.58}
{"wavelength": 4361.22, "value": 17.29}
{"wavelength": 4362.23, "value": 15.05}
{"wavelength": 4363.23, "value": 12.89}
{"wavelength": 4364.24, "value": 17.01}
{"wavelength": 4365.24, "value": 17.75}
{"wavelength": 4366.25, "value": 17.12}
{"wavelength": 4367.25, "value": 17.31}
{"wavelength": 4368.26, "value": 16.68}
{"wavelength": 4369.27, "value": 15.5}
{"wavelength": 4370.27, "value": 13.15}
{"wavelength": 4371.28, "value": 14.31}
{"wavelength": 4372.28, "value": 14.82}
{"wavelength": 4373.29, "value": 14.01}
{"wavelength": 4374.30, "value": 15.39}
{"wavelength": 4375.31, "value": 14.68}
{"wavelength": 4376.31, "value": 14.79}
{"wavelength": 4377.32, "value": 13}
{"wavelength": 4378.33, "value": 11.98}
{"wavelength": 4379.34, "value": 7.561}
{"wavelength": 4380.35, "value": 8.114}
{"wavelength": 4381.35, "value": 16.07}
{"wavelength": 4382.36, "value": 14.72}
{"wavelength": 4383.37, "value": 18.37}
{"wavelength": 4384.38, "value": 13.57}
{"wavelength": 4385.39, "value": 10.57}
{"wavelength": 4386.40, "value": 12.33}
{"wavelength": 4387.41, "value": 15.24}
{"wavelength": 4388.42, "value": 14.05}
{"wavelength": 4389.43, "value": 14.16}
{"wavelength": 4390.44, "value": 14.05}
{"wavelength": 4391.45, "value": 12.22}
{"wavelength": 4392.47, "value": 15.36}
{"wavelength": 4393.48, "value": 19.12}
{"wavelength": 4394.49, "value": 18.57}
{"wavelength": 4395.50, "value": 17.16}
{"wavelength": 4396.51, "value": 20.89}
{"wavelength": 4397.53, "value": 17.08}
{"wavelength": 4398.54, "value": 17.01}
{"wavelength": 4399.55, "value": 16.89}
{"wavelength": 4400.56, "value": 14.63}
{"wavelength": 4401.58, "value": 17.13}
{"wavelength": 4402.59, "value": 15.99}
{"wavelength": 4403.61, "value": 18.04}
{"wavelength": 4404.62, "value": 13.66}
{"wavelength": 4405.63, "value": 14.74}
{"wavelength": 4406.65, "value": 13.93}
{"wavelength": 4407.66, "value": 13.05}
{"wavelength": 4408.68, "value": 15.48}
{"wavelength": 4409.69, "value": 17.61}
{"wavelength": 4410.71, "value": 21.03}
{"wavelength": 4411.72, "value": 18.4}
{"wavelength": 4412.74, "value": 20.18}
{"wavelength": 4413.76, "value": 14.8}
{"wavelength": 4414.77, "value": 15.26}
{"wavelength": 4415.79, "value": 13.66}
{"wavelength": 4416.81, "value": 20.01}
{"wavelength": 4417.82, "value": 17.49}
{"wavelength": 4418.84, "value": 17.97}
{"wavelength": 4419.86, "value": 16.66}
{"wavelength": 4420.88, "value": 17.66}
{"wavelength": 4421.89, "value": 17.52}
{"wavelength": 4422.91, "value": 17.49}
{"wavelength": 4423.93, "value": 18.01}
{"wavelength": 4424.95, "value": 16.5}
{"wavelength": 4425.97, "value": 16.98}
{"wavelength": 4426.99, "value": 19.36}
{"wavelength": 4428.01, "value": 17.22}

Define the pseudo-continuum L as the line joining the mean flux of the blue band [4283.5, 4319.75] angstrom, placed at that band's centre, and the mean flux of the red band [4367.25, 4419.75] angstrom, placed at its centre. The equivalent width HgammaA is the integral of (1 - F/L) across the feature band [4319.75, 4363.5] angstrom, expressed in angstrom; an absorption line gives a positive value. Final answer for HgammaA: -4.75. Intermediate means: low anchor 11.7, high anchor 15.4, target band 14.8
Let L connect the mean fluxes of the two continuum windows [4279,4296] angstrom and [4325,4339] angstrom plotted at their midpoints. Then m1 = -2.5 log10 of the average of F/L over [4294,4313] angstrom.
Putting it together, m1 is 0.27 mag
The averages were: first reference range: 12.2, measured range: 10.3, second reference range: 15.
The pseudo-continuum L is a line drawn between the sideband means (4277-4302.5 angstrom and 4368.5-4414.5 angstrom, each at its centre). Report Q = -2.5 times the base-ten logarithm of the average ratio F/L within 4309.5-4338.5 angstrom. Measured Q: -0.134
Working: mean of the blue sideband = 11.5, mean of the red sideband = 15.2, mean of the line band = 14.4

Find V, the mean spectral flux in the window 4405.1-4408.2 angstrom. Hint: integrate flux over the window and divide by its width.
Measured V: 13.9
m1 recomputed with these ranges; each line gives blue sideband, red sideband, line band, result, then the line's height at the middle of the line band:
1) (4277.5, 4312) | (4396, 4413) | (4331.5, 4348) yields -0.10 mag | 13.5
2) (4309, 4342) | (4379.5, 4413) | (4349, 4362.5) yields -0.03 mag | 15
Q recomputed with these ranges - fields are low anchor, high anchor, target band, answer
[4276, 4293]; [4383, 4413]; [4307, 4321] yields 0.00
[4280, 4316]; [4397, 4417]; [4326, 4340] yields -0.18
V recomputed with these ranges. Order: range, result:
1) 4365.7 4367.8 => 17.2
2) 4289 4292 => 11.6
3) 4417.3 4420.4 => 17.4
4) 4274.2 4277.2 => 12.6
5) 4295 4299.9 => 9.84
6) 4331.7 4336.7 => 15.9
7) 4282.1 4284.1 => 15.4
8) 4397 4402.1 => 16.6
